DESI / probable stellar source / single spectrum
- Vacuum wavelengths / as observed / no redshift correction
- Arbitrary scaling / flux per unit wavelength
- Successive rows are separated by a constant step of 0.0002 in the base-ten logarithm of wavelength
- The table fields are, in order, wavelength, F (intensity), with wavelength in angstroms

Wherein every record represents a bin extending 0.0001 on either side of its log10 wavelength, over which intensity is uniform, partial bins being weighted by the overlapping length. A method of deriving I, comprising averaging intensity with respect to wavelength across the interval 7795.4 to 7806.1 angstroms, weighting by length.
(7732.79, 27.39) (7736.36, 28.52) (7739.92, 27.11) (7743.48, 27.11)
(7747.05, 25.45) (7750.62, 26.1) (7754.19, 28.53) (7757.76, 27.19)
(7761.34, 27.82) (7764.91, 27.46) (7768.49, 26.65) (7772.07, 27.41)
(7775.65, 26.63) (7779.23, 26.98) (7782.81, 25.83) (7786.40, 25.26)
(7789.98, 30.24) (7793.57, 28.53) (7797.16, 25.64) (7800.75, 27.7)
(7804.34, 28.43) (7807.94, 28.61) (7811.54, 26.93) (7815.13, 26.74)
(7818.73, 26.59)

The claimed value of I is 27.3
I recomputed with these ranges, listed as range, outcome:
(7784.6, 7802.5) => 27.5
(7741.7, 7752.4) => 26.2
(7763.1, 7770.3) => 27.1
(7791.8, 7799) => 27.1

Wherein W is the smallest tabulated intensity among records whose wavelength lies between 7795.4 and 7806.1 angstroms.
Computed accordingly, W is 25.64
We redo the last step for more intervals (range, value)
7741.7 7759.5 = 25.45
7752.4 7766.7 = 27.19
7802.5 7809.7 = 28.43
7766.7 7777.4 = 26.63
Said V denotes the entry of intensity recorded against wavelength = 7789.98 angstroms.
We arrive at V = 30.24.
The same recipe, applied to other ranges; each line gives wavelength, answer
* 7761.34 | 27.82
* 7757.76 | 27.19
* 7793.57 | 28.53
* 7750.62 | 26.1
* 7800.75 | 27.7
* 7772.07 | 27.41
